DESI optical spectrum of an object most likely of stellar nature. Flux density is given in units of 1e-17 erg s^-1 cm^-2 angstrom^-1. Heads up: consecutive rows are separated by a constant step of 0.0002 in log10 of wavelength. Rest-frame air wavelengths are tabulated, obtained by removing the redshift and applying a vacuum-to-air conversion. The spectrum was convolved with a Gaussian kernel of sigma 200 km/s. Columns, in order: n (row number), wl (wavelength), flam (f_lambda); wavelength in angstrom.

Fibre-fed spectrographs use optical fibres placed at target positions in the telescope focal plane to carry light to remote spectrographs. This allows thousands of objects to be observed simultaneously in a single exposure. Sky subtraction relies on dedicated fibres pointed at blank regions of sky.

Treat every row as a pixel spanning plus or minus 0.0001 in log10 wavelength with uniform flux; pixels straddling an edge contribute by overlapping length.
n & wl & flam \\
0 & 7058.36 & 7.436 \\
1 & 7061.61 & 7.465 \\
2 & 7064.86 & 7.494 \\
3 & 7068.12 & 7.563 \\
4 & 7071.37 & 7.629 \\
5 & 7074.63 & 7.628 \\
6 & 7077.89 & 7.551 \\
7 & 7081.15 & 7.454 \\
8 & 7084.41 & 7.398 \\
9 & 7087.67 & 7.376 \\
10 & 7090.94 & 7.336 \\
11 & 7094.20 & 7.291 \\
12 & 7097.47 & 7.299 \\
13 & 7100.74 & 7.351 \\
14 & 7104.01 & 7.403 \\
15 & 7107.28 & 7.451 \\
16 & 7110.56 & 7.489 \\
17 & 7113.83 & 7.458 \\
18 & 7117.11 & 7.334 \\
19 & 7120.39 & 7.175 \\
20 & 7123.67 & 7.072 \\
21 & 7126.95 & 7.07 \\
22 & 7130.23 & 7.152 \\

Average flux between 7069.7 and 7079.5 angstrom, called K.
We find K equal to 7.6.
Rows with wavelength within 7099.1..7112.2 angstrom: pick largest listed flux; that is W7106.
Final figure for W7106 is 7.489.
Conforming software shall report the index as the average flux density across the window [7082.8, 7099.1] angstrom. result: 7.34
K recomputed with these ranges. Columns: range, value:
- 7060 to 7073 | 7.54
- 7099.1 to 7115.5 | 7.43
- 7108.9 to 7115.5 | 7.47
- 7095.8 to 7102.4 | 7.32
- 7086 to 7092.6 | 7.36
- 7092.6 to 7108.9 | 7.36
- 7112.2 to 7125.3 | 7.26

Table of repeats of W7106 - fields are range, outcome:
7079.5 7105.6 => 7.454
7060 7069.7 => 7.563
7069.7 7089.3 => 7.629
